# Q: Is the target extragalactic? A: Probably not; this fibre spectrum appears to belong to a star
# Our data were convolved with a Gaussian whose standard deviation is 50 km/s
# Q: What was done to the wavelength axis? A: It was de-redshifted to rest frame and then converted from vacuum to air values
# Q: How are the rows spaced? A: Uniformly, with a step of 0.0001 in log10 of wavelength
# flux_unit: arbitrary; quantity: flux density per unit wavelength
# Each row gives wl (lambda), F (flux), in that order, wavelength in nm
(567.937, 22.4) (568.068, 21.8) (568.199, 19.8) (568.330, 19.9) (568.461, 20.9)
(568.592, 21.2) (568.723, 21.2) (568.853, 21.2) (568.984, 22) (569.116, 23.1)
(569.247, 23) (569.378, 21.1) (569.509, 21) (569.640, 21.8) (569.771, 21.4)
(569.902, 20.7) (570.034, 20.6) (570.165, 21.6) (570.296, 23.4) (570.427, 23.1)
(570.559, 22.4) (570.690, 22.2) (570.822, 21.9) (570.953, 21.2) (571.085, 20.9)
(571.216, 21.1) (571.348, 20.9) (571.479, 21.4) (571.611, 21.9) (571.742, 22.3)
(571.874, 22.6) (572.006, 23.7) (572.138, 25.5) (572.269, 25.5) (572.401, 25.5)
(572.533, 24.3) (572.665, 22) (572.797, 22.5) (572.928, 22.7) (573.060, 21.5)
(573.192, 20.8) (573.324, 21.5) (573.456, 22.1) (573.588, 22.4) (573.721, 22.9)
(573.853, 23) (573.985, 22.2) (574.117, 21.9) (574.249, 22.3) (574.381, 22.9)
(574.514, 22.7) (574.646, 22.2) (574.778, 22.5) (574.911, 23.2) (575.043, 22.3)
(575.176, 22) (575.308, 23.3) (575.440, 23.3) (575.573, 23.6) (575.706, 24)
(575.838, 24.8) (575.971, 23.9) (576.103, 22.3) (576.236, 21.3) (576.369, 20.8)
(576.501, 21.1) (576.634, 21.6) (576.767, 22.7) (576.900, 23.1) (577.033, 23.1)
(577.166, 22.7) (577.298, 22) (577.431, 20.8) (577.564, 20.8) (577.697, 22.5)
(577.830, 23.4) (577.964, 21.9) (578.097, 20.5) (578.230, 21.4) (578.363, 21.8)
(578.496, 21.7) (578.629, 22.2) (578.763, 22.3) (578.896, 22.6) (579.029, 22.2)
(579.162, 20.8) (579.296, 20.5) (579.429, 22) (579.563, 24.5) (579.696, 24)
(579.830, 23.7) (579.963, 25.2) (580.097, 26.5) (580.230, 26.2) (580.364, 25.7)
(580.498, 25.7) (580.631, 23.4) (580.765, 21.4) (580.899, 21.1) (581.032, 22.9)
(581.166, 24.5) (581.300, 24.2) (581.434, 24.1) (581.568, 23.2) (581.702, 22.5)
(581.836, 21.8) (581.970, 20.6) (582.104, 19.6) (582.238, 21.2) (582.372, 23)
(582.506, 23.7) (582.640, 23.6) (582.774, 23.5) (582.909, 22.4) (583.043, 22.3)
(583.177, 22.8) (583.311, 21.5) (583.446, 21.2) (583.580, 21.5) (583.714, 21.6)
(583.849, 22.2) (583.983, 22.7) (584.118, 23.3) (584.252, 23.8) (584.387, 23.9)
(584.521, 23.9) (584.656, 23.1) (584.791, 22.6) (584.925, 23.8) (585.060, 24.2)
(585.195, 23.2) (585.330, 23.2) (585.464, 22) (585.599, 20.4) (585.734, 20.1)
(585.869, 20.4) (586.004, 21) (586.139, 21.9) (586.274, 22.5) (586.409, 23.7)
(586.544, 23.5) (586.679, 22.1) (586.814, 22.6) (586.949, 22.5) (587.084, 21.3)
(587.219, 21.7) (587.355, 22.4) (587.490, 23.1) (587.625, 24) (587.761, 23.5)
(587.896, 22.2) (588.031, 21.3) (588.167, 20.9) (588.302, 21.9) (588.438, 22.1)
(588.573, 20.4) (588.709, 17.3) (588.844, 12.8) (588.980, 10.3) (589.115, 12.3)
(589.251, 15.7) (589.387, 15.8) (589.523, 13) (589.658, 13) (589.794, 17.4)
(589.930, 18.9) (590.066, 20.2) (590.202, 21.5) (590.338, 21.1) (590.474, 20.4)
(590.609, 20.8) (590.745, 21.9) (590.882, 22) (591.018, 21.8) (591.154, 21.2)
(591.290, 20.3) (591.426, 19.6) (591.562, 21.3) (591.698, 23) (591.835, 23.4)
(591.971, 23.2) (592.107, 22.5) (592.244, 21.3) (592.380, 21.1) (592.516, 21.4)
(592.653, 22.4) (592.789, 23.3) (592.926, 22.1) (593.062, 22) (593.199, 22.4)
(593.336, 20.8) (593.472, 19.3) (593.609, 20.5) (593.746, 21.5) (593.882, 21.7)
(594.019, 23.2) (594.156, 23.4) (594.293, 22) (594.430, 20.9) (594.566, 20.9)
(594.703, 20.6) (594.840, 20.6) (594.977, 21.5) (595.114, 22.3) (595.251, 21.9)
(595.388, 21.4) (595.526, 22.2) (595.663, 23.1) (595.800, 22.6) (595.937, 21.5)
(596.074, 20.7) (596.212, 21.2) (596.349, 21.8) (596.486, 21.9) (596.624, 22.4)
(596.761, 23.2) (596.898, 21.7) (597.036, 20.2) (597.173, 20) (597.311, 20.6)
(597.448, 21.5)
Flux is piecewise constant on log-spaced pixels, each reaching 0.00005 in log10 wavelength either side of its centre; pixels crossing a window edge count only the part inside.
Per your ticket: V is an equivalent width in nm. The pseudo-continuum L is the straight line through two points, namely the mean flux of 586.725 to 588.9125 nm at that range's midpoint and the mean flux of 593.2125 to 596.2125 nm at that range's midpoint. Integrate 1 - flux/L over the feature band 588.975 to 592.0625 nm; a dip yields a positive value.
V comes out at 0.31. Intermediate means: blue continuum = 21.3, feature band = 19.3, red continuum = 21.6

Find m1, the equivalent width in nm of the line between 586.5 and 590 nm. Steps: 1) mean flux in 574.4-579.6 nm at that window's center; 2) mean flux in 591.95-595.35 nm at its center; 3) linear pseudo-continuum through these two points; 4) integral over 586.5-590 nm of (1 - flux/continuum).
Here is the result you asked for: 0.42 nm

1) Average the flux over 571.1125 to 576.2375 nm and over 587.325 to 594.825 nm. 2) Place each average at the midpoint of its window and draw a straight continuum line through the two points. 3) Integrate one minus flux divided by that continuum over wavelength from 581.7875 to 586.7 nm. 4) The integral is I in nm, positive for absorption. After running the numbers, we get -0.24 nm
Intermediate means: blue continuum 22.7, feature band 22.4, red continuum 20.4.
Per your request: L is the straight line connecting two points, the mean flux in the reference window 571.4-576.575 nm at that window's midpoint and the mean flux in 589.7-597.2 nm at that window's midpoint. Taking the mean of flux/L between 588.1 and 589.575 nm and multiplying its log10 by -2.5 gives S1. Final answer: 0.293 mag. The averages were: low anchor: 22.7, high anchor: 21.5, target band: 16.6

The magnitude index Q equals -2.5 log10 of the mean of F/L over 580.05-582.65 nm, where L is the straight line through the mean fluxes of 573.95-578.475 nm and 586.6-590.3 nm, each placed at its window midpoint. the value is -0.104 mag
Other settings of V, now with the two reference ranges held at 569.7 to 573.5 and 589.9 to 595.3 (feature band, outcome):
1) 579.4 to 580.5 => -0.14 nm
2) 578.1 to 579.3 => 0.02 nm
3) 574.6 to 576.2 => -0.07 nm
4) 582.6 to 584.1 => -0.03 nm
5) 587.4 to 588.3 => -0.03 nm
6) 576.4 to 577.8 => 0.00 nm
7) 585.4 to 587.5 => -0.02 nm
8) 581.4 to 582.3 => 0.01 nm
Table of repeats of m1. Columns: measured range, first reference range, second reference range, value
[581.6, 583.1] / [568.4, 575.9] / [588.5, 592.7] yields -0.11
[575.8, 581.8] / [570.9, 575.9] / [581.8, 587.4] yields -0.07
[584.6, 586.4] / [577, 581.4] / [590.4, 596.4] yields 0.01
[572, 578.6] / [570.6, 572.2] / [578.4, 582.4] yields -0.02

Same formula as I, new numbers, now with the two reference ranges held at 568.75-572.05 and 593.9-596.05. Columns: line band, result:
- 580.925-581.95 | -0.06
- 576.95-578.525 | 0.00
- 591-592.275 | 0.00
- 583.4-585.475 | -0.10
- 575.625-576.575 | -0.03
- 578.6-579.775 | -0.03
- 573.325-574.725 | -0.04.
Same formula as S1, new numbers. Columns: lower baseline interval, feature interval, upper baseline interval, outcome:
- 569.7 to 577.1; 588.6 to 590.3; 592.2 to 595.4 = 0.34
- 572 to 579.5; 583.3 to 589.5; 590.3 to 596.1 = 0.04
